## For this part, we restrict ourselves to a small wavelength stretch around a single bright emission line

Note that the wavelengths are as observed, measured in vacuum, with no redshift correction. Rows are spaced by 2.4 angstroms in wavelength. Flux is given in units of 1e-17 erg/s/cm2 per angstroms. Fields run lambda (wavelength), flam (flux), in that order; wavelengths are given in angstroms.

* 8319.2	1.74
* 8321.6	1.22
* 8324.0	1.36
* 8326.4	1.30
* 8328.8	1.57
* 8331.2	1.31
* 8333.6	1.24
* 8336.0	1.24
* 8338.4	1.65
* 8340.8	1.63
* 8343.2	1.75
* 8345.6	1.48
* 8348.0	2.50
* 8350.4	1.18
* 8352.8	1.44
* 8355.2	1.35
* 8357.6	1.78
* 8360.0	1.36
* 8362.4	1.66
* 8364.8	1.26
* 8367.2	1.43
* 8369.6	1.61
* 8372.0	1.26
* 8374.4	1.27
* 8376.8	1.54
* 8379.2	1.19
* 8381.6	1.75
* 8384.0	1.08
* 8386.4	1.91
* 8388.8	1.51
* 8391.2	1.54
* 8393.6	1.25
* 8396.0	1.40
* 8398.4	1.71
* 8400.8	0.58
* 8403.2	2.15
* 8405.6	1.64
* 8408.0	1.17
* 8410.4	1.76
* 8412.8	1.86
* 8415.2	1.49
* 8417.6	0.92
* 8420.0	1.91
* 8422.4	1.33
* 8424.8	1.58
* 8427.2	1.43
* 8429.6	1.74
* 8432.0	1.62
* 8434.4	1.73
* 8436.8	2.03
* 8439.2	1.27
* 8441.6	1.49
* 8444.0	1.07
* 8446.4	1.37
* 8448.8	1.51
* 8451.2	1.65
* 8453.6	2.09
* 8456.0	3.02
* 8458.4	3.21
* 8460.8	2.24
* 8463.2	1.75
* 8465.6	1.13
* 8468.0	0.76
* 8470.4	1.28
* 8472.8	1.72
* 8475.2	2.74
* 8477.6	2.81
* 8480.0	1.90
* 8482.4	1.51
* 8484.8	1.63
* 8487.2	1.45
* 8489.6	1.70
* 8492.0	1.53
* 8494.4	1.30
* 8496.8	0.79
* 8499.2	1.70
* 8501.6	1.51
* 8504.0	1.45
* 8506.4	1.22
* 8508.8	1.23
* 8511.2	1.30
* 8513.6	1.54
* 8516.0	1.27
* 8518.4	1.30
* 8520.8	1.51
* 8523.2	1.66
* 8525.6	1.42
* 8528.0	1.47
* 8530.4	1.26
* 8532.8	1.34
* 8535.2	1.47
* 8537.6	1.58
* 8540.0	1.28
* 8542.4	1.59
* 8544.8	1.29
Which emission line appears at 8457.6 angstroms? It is [S II] 6716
